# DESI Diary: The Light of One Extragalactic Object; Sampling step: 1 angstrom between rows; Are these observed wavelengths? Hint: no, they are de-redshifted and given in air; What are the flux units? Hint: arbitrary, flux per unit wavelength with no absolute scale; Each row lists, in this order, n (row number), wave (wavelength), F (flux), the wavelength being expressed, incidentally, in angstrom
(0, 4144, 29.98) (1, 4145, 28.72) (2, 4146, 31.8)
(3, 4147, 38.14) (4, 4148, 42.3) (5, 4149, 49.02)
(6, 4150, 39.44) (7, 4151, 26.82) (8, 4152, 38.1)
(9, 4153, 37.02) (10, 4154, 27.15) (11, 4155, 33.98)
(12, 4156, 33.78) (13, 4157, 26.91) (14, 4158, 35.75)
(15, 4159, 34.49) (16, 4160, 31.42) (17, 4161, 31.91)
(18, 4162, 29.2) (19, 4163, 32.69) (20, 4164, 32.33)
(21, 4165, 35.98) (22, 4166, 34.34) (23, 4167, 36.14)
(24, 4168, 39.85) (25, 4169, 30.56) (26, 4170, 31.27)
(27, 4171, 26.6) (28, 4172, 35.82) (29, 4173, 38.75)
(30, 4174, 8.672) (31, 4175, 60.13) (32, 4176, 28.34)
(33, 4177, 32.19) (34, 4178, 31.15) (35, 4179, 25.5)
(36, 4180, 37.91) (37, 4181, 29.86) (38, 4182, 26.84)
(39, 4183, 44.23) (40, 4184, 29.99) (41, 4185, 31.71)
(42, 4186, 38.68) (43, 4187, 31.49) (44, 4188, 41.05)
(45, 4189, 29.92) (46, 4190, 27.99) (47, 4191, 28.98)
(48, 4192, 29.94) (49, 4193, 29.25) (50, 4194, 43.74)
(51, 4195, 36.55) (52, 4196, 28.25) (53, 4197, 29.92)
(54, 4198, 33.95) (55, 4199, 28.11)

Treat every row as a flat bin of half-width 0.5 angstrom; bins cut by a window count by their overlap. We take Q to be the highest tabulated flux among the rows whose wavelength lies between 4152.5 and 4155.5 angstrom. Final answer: 37.02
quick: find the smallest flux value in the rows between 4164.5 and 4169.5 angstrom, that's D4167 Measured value 30.56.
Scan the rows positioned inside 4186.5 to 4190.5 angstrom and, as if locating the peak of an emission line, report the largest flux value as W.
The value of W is 41.05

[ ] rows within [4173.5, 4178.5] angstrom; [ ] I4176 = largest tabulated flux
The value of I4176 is 60.13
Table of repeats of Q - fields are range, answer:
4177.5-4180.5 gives 37.91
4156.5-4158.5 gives 35.75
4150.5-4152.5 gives 38.1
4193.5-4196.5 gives 43.74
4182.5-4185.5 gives 44.23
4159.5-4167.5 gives 36.14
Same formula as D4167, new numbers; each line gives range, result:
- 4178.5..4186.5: 25.5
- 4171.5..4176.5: 8.672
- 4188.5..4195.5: 27.99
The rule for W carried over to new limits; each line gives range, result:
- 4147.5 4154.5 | 49.02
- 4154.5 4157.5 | 33.98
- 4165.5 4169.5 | 39.85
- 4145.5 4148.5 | 42.3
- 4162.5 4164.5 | 32.69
